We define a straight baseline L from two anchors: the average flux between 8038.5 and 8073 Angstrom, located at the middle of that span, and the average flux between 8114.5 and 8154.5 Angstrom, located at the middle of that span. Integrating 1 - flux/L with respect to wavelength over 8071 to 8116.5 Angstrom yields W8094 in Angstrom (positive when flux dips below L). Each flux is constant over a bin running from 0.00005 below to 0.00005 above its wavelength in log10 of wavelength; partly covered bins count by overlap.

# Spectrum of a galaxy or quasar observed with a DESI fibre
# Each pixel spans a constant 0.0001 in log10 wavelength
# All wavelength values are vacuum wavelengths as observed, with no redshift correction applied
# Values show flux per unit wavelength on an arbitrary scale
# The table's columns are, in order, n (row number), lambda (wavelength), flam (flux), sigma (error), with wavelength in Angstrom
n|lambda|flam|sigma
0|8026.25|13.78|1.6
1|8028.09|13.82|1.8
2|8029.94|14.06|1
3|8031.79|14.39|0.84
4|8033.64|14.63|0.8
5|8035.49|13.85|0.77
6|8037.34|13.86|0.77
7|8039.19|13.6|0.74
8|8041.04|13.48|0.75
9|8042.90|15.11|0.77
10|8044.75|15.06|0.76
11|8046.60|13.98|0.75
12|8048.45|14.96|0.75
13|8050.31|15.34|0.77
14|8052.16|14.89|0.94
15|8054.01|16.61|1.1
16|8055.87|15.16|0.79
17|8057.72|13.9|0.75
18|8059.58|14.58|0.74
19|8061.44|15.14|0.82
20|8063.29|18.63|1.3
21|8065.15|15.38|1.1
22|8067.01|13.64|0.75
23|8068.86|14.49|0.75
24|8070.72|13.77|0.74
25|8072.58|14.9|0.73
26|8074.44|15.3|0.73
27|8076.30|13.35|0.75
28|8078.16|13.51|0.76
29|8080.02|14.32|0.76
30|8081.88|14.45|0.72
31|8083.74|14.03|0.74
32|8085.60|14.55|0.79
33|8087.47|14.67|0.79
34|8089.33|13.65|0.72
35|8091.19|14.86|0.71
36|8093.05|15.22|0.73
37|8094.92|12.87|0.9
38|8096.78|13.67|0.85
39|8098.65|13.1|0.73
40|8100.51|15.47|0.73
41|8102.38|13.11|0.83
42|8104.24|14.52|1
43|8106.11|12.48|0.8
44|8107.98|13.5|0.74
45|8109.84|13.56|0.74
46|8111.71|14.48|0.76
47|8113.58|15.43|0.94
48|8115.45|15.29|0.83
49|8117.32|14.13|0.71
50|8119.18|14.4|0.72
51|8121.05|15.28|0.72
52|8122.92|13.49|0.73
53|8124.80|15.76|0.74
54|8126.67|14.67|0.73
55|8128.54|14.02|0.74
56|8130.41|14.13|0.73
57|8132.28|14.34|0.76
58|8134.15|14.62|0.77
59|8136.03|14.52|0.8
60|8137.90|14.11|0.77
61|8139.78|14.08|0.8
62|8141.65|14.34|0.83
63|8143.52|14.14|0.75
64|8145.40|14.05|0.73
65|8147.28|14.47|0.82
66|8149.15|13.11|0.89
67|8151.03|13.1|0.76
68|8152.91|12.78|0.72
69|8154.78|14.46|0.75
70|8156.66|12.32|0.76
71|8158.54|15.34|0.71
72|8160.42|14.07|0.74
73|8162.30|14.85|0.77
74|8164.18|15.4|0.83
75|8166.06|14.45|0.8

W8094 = 1.2 Angstrom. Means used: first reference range 14.9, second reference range 14.2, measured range 14.2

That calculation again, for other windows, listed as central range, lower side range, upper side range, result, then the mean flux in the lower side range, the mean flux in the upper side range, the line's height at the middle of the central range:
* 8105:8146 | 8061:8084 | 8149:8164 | -0.4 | 14.7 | 13.9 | 14.2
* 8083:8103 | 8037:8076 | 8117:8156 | 0.6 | 14.8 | 14.2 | 14.5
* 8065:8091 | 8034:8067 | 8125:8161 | 0.6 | 14.9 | 14.1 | 14.6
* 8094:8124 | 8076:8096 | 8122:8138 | 0.5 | 14.2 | 14.4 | 14.3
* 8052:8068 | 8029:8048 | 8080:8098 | -1.3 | 14.2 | 14.2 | 14.2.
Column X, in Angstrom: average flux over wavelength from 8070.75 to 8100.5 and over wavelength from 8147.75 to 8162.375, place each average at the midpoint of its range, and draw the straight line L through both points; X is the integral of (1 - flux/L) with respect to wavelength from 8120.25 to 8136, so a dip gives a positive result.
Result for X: -0.72 Angstrom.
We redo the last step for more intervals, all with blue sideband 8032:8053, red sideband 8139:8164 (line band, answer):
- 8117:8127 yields -0.39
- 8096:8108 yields 0.40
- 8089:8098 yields 0.11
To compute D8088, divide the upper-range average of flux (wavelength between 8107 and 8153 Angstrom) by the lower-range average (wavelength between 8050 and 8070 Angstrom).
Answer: 0.9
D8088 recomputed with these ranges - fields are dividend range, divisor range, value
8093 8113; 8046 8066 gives 0.90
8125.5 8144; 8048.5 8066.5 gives 0.93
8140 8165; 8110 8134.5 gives 0.96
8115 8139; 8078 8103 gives 1.03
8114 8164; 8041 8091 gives 0.97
